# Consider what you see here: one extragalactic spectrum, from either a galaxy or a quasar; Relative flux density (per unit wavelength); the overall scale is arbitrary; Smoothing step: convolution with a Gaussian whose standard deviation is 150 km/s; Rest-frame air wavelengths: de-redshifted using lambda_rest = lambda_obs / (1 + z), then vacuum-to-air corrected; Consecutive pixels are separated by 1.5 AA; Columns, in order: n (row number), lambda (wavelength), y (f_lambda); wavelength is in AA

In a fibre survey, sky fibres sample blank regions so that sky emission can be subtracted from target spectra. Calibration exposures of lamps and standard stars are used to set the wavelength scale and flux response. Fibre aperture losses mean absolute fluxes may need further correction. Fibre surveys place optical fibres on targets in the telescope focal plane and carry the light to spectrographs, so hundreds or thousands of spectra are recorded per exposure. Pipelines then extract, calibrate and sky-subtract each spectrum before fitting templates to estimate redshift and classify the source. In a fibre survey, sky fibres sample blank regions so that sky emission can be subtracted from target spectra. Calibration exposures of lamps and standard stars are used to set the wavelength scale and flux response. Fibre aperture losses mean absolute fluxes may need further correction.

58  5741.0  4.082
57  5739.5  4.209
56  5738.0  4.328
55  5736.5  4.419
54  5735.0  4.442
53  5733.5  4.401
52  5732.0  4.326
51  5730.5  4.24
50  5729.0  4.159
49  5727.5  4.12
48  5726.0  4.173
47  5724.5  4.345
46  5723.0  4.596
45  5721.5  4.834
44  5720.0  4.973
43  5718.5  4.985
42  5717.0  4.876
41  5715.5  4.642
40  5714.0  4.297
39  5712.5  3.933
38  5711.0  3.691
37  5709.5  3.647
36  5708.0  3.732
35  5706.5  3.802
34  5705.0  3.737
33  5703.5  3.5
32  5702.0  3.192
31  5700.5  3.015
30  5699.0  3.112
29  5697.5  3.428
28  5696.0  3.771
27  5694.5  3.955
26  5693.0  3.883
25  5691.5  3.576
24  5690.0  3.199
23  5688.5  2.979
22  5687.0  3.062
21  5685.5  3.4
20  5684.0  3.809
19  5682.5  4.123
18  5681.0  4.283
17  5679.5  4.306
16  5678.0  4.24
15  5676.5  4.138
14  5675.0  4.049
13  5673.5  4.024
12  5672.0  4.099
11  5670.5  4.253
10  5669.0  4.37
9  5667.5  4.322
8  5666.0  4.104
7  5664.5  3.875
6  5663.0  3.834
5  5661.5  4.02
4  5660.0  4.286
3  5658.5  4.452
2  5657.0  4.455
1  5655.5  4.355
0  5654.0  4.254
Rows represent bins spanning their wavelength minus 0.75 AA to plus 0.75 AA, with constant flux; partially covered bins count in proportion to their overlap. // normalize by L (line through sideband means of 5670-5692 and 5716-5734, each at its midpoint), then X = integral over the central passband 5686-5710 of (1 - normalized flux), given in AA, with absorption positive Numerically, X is 3.65 AA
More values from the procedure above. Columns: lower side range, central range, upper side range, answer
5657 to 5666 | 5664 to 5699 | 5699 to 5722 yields 1.87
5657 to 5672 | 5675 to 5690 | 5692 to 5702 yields 0.07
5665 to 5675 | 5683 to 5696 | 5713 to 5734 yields 2.36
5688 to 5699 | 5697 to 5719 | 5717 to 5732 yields 0.93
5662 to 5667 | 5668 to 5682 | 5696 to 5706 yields -1.50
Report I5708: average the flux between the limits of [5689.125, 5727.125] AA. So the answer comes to 3.95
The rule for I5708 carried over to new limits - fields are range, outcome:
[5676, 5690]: 3.78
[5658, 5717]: 3.86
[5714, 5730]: 4.55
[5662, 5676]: 4.1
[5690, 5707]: 3.52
